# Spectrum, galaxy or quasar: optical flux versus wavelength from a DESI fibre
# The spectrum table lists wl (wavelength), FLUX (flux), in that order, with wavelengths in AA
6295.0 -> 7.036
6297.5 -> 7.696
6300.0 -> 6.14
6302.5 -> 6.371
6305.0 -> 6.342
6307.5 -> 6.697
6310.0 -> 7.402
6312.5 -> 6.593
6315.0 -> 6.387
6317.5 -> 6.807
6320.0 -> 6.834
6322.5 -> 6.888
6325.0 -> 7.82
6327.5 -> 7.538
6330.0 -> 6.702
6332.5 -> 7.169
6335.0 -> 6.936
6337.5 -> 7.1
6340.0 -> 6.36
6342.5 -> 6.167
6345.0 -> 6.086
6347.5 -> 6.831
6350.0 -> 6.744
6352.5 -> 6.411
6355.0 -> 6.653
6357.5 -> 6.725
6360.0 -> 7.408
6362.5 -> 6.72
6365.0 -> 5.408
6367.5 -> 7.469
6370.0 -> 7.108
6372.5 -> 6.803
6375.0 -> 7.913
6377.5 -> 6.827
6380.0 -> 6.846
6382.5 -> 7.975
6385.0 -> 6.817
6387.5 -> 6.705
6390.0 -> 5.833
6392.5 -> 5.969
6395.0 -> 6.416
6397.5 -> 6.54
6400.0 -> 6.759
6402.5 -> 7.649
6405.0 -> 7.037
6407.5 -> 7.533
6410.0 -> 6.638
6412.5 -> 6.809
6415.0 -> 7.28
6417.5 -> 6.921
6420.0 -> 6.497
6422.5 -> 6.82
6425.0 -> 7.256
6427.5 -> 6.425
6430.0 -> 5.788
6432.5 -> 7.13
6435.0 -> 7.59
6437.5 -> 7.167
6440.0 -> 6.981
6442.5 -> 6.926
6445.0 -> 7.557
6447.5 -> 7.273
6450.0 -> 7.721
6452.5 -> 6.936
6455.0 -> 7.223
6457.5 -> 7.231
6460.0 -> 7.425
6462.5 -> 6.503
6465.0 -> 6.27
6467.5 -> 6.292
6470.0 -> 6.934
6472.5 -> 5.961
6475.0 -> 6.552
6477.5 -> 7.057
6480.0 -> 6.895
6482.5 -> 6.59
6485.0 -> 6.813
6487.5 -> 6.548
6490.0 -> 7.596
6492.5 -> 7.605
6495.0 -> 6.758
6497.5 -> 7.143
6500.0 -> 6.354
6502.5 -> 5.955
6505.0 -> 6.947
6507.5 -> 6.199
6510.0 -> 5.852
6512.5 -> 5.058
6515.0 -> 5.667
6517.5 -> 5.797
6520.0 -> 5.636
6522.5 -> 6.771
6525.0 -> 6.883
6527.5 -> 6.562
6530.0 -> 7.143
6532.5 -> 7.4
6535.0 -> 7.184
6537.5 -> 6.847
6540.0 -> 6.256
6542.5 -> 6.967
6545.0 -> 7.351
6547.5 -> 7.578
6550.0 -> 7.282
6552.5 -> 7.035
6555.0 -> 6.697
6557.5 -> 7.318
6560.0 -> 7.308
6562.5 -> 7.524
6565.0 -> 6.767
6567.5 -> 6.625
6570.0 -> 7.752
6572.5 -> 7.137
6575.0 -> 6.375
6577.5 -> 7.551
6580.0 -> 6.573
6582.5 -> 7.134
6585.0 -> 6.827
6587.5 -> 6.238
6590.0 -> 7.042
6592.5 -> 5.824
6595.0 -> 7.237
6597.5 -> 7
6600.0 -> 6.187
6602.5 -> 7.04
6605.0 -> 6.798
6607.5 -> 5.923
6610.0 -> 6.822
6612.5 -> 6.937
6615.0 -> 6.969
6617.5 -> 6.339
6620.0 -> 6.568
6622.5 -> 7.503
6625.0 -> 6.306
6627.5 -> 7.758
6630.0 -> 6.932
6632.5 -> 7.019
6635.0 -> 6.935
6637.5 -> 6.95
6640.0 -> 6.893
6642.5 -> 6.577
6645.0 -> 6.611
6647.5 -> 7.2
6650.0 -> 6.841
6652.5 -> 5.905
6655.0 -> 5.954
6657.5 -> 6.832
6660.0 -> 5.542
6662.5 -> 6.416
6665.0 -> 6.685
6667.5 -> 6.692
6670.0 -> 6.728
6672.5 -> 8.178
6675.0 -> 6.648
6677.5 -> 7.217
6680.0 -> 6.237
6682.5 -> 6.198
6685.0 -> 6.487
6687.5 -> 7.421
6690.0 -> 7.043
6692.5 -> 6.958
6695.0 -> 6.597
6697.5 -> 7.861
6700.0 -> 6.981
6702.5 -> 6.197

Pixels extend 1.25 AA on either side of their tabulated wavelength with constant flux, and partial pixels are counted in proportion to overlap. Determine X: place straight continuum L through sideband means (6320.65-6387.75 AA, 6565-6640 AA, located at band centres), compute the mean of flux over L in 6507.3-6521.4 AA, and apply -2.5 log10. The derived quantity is 0.21 mag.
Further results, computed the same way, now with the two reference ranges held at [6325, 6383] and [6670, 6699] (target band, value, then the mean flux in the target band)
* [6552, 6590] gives -0.008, 6.99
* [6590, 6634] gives 0.027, 6.78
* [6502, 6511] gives 0.107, 6.27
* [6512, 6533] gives 0.097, 6.33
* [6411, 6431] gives 0.025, 6.74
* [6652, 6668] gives 0.111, 6.29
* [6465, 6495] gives 0.021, 6.78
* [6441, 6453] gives -0.061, 7.3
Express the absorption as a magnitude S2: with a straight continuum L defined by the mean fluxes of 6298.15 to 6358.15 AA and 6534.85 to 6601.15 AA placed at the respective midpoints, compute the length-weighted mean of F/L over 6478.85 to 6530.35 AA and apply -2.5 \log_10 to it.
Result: 0.06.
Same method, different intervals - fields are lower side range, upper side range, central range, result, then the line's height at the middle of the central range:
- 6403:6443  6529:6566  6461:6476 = 0.09 mag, 7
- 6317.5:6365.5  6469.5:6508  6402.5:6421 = -0.04 mag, 6.77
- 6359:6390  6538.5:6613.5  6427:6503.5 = 0.01 mag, 6.93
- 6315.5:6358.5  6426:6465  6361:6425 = 0.01 mag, 6.92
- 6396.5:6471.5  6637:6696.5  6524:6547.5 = -0.02 mag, 6.85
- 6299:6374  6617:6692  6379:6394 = 0.01 mag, 6.76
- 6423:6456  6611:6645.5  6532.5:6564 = -0.02 mag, 6.96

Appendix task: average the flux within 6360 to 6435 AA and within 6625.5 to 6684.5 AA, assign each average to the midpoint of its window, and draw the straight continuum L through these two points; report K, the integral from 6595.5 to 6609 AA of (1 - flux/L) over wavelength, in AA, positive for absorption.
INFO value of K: 0.2 AA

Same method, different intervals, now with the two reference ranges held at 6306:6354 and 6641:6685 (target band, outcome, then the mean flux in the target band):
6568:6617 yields -1.1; 6.8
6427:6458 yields -1.6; 7.08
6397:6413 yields -0.6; 7.03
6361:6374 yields 0.1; 6.74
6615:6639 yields -1.1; 6.93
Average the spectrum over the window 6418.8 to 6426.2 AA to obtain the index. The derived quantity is 6.86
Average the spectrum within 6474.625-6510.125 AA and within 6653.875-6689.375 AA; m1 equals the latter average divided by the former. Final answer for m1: 1.0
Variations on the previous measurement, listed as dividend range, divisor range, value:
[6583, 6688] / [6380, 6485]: 0.98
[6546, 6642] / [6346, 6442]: 1.01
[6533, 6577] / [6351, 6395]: 1.04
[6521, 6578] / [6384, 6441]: 1.03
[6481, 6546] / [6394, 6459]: 0.94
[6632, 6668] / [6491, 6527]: 1.04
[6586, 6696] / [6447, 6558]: 1.00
